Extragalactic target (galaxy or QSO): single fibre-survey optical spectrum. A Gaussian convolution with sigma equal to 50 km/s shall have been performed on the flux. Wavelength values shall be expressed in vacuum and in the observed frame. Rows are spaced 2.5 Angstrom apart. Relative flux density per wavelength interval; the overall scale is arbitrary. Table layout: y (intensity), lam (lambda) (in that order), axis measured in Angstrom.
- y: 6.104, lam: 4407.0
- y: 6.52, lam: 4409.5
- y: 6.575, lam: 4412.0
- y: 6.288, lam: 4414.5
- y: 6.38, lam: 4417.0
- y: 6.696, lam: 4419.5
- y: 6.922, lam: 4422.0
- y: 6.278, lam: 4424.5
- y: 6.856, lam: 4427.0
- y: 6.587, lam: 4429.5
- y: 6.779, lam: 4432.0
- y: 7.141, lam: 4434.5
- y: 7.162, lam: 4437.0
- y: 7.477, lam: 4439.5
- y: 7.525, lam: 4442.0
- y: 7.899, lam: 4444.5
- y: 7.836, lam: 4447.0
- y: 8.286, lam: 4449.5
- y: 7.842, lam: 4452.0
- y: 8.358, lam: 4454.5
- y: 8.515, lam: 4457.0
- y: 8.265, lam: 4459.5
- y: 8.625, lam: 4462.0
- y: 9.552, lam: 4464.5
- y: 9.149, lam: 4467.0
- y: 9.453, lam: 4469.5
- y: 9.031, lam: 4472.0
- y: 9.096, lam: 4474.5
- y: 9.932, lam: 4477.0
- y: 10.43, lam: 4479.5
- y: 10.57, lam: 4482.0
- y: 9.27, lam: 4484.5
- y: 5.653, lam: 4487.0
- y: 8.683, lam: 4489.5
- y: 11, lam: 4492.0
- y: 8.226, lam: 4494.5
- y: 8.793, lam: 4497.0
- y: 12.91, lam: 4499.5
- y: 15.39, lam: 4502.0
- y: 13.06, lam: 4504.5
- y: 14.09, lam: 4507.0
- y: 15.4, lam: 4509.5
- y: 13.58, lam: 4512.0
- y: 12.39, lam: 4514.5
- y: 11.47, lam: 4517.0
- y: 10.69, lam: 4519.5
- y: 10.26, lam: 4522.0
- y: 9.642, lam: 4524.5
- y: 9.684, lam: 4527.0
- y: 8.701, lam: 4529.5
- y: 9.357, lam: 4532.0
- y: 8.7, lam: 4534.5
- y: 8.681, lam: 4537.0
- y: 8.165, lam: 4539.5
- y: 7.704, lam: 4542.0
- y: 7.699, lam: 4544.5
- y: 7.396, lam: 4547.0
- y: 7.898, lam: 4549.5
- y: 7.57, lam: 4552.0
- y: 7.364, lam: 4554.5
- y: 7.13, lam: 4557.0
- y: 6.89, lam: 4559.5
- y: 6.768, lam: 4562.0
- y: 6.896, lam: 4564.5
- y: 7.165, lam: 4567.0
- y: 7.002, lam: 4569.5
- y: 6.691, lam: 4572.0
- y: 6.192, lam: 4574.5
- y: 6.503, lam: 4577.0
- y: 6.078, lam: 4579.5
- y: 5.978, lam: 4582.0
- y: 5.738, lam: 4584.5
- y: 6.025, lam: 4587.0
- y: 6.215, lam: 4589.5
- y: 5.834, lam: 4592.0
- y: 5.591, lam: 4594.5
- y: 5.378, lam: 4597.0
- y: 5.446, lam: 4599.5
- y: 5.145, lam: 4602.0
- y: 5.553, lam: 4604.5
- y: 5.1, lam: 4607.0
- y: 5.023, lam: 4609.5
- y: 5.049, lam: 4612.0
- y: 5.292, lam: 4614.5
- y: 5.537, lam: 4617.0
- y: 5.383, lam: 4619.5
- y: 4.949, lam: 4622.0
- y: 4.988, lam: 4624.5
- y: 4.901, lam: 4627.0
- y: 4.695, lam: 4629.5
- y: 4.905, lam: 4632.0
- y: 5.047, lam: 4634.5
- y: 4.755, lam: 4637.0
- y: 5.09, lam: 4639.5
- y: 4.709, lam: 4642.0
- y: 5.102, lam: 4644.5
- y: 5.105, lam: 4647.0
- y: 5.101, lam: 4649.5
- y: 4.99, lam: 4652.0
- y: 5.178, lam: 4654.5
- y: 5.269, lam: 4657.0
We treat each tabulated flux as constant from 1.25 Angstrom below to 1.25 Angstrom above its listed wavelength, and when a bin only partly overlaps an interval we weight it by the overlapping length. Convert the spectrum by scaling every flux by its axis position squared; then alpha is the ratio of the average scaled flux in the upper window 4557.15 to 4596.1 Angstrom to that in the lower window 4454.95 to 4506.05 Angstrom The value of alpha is 0.68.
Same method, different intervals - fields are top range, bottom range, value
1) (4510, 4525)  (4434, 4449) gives 1.59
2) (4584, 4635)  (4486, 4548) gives 0.54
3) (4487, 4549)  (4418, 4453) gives 1.49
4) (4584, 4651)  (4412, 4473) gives 0.74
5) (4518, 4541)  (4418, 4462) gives 1.30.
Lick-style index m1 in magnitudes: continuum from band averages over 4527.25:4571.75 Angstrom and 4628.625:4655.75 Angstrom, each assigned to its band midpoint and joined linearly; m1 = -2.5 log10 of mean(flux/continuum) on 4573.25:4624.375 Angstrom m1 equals 0.12 mag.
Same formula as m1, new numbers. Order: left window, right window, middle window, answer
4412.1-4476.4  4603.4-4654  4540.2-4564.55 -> -0.19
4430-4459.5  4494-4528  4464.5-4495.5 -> 0.08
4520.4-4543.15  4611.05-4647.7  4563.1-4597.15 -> 0.13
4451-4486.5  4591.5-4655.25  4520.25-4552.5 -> -0.17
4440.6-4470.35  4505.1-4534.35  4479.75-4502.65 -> 0.01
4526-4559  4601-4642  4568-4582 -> 0.07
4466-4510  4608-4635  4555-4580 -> 0.08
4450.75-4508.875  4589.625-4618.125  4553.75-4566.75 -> -0.01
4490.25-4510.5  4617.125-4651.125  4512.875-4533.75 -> 0.07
